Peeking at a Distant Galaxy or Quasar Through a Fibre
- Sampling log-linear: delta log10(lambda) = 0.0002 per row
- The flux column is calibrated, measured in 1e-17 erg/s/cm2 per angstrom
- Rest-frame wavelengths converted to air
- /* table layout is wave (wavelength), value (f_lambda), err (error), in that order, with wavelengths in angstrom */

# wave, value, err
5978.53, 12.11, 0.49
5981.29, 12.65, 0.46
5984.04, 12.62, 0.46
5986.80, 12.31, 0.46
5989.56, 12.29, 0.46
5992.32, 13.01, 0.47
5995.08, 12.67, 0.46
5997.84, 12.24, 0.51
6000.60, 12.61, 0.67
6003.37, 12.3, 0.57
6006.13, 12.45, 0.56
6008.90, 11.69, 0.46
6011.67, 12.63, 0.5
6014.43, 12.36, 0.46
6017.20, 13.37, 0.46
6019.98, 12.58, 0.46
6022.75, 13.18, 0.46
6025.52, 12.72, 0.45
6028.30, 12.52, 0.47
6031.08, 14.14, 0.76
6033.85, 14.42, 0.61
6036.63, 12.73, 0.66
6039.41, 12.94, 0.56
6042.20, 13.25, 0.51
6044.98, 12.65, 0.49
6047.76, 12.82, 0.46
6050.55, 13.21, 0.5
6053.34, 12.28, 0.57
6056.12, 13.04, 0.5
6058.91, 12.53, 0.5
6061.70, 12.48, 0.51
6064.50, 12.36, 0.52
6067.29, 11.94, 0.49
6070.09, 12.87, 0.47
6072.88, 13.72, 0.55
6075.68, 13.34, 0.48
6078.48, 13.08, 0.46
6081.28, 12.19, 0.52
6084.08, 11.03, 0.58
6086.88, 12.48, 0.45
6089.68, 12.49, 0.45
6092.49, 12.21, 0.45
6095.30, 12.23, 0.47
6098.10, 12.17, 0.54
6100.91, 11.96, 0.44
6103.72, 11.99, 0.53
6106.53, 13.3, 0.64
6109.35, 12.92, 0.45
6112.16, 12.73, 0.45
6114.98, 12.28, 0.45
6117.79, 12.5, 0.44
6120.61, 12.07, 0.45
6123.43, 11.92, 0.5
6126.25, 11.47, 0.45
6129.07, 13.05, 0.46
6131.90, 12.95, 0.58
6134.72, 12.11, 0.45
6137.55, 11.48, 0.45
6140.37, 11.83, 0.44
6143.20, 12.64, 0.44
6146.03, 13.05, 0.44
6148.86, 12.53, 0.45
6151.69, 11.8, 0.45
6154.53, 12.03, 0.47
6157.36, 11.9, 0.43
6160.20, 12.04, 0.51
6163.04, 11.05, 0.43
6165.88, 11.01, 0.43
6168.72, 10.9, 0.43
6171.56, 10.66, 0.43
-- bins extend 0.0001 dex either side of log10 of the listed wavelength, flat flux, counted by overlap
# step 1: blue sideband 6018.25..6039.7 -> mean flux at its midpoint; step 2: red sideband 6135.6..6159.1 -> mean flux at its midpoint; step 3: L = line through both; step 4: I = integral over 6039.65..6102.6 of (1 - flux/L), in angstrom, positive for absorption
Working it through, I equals 1.20 angstrom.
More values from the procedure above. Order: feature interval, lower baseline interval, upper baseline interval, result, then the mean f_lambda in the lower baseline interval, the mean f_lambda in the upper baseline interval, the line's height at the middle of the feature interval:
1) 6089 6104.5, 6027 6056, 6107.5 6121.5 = 0.62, 13.1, 12.5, 12.7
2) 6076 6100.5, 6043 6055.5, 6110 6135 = 0.58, 12.8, 12.4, 12.6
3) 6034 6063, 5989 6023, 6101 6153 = -0.88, 12.6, 12.4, 12.5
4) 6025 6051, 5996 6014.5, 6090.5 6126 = -1.72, 12.3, 12.3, 12.3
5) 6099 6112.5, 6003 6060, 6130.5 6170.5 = -0.29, 12.9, 11.9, 12.3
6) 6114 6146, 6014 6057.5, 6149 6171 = -0.90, 13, 11.6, 11.9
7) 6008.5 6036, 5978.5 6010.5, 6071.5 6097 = -1.21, 12.4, 12.5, 12.5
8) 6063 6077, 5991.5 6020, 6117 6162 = -0.54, 12.5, 12.2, 12.4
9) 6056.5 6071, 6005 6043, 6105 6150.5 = 0.31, 12.9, 12.4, 12.7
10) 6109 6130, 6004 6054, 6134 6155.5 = 0.03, 12.9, 12.2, 12.3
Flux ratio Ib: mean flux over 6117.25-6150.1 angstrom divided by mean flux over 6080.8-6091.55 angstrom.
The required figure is 1.0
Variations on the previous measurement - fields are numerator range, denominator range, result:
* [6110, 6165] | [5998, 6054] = 0.95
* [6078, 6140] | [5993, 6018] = 0.98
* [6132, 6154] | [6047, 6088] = 0.97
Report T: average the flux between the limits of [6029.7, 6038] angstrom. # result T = 13.8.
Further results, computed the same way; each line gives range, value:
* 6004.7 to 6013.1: 12.3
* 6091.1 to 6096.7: 12.2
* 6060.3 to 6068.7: 12.2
